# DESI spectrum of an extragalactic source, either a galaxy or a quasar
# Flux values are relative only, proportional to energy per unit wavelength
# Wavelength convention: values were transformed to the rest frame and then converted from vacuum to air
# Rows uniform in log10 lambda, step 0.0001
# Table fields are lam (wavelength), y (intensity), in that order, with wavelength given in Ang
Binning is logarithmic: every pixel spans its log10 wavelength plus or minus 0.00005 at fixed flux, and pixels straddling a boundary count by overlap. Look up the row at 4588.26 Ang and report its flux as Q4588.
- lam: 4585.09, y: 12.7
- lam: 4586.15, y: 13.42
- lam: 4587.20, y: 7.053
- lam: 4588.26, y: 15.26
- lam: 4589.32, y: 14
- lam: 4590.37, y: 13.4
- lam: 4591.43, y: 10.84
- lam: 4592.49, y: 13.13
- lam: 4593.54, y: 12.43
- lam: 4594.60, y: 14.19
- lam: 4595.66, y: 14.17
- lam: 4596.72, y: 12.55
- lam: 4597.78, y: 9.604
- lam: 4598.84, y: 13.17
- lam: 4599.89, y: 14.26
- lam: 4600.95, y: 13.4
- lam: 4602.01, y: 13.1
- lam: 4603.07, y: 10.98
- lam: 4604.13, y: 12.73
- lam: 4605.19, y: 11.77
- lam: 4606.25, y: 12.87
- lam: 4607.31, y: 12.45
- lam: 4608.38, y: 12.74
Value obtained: 15.26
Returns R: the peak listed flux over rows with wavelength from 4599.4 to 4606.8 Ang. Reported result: 14.26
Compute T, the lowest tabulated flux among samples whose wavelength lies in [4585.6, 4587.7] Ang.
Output 7.053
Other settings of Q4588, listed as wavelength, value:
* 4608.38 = 12.74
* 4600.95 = 13.4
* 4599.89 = 14.26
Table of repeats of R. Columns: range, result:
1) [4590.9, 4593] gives 13.13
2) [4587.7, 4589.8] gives 15.26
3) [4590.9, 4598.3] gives 14.19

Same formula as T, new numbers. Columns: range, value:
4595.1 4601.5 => 9.604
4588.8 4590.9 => 13.4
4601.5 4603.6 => 10.98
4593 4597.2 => 12.43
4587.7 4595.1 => 10.84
